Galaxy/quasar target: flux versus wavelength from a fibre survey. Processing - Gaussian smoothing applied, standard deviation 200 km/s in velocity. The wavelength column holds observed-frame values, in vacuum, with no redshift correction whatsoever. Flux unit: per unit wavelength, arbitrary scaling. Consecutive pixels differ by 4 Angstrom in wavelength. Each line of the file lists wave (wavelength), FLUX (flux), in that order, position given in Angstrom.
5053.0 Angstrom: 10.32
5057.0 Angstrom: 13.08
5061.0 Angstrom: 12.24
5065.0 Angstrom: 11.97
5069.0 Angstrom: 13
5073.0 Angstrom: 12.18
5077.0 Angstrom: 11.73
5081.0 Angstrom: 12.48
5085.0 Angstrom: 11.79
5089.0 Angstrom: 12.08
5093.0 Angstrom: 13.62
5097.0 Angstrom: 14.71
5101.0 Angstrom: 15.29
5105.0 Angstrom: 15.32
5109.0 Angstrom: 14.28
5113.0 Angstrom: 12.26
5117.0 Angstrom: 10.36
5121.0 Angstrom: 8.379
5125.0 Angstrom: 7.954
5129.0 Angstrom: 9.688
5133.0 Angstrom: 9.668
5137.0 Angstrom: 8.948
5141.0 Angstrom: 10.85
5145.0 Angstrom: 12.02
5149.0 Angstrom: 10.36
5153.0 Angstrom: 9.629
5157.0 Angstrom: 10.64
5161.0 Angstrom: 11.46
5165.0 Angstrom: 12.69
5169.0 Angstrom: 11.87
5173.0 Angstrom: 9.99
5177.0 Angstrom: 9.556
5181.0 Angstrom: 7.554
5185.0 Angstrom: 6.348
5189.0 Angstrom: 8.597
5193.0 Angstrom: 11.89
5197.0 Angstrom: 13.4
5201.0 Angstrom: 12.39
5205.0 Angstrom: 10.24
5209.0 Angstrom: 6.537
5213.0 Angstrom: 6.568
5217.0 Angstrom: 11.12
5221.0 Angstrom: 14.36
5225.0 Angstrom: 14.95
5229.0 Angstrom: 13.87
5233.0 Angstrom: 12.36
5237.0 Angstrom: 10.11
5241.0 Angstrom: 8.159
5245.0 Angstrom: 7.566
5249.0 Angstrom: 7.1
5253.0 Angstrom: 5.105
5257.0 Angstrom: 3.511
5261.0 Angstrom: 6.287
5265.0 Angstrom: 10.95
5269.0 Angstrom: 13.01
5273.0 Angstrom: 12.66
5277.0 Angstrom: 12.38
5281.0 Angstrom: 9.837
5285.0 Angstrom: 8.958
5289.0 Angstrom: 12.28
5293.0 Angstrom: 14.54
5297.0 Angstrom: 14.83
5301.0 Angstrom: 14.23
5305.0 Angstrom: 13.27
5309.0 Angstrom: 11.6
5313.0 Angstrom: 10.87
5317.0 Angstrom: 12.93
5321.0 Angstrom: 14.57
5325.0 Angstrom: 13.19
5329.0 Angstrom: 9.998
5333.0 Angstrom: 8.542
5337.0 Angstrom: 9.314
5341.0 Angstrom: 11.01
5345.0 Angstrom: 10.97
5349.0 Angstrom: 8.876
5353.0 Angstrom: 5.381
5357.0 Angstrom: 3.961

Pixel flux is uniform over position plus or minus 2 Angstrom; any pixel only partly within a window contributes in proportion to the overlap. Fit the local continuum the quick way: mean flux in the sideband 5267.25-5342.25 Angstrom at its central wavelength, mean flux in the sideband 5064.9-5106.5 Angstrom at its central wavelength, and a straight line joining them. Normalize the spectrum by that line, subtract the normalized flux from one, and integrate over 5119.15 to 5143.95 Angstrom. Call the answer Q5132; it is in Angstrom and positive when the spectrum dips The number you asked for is 6.8 Angstrom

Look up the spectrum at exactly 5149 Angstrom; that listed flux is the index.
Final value 10.36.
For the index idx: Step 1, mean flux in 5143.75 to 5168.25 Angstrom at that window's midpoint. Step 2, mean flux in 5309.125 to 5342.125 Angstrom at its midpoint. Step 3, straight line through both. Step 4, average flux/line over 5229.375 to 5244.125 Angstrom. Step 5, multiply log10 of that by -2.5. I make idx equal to 0.082 mag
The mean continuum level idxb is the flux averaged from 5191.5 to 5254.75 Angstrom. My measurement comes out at 10.4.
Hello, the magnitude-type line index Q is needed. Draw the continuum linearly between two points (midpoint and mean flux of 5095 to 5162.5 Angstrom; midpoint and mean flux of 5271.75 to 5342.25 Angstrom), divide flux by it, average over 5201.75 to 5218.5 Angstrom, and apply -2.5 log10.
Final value 0.296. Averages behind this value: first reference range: 11.3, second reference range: 11.9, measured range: 8.82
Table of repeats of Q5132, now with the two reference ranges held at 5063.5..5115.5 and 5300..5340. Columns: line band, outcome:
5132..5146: 2.8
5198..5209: 1.6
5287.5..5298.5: -1.8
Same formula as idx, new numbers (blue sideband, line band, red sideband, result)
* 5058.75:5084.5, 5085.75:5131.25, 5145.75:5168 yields -0.04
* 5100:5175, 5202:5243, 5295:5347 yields 0.06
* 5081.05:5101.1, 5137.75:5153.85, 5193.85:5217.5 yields 0.10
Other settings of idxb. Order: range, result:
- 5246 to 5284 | 8.94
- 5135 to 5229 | 10.6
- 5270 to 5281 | 12.1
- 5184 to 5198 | 10.1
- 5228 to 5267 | 8.36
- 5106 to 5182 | 10.5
